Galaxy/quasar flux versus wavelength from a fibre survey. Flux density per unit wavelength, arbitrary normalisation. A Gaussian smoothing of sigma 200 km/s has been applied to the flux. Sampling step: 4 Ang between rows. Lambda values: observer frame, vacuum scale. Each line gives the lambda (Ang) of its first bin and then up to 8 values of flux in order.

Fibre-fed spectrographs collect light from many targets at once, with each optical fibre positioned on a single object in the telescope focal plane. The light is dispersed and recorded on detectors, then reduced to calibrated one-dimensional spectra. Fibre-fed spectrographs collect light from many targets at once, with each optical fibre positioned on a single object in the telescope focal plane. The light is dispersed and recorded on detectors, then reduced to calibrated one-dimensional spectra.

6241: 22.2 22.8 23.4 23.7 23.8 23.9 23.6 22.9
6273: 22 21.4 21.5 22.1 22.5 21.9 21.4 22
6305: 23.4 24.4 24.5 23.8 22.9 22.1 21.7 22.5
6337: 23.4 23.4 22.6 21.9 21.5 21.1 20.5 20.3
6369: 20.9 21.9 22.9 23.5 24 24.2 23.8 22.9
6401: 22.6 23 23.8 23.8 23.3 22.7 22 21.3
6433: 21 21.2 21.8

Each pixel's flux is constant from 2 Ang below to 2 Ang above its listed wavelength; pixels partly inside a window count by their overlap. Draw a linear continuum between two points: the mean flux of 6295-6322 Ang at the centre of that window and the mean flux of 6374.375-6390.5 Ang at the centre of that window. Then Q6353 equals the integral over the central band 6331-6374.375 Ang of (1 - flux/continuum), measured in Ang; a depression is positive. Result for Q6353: 3.0 Ang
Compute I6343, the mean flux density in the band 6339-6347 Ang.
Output 23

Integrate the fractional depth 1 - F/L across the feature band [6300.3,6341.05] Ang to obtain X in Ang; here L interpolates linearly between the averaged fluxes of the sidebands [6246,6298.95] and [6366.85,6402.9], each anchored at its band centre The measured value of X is -0.63 Ang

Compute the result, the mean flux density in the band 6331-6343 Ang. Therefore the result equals 23.1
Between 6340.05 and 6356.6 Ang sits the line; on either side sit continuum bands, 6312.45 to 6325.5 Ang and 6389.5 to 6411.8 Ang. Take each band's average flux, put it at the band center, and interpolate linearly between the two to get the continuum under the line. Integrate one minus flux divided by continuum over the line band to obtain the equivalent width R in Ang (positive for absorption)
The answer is 0.8 Ang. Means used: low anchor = 23.3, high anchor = 23.3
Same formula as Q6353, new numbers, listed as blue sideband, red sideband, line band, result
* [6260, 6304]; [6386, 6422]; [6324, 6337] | 0.2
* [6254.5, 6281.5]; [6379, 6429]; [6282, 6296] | 0.5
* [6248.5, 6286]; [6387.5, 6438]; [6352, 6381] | 1.7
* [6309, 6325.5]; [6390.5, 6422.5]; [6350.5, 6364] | 1.4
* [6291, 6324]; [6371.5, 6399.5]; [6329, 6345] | 0.2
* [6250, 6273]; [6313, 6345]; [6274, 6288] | 0.9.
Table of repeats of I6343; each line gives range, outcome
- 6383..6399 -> 23.7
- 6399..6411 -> 23.1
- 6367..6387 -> 22.6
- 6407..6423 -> 23.4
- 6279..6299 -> 21.9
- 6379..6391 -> 23.9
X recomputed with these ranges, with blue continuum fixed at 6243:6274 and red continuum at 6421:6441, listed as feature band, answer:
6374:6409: -2.2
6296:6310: 0.0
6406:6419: -1.1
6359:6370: 0.8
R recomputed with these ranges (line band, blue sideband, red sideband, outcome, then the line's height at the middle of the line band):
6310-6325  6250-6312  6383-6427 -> -0.43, 22.9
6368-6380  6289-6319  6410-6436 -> 0.27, 22.6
